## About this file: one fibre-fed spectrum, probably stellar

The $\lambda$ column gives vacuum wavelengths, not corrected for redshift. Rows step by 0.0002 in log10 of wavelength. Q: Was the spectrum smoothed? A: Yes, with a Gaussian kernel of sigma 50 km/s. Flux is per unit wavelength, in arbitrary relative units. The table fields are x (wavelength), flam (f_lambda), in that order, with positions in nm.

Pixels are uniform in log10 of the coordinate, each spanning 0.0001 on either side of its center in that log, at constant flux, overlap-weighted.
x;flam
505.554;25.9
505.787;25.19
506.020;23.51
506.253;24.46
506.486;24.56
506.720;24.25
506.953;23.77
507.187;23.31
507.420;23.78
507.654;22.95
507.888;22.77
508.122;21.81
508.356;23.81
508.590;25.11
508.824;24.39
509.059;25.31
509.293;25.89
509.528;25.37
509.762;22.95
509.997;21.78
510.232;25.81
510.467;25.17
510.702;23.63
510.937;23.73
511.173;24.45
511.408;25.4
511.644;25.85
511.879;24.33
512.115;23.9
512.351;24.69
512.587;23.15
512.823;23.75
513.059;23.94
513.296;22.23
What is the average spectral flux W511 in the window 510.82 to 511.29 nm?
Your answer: 24.1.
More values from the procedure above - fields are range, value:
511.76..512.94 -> 24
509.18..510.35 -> 24.4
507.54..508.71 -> 23.3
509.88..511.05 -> 24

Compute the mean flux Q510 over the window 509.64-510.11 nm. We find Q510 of 22.4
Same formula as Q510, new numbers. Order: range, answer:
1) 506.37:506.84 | 24.4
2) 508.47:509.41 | 25.2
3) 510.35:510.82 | 24.4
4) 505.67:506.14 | 24.3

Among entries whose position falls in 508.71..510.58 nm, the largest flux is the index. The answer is 25.89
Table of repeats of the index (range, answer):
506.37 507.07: 24.56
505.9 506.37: 24.46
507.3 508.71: 25.11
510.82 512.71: 25.85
